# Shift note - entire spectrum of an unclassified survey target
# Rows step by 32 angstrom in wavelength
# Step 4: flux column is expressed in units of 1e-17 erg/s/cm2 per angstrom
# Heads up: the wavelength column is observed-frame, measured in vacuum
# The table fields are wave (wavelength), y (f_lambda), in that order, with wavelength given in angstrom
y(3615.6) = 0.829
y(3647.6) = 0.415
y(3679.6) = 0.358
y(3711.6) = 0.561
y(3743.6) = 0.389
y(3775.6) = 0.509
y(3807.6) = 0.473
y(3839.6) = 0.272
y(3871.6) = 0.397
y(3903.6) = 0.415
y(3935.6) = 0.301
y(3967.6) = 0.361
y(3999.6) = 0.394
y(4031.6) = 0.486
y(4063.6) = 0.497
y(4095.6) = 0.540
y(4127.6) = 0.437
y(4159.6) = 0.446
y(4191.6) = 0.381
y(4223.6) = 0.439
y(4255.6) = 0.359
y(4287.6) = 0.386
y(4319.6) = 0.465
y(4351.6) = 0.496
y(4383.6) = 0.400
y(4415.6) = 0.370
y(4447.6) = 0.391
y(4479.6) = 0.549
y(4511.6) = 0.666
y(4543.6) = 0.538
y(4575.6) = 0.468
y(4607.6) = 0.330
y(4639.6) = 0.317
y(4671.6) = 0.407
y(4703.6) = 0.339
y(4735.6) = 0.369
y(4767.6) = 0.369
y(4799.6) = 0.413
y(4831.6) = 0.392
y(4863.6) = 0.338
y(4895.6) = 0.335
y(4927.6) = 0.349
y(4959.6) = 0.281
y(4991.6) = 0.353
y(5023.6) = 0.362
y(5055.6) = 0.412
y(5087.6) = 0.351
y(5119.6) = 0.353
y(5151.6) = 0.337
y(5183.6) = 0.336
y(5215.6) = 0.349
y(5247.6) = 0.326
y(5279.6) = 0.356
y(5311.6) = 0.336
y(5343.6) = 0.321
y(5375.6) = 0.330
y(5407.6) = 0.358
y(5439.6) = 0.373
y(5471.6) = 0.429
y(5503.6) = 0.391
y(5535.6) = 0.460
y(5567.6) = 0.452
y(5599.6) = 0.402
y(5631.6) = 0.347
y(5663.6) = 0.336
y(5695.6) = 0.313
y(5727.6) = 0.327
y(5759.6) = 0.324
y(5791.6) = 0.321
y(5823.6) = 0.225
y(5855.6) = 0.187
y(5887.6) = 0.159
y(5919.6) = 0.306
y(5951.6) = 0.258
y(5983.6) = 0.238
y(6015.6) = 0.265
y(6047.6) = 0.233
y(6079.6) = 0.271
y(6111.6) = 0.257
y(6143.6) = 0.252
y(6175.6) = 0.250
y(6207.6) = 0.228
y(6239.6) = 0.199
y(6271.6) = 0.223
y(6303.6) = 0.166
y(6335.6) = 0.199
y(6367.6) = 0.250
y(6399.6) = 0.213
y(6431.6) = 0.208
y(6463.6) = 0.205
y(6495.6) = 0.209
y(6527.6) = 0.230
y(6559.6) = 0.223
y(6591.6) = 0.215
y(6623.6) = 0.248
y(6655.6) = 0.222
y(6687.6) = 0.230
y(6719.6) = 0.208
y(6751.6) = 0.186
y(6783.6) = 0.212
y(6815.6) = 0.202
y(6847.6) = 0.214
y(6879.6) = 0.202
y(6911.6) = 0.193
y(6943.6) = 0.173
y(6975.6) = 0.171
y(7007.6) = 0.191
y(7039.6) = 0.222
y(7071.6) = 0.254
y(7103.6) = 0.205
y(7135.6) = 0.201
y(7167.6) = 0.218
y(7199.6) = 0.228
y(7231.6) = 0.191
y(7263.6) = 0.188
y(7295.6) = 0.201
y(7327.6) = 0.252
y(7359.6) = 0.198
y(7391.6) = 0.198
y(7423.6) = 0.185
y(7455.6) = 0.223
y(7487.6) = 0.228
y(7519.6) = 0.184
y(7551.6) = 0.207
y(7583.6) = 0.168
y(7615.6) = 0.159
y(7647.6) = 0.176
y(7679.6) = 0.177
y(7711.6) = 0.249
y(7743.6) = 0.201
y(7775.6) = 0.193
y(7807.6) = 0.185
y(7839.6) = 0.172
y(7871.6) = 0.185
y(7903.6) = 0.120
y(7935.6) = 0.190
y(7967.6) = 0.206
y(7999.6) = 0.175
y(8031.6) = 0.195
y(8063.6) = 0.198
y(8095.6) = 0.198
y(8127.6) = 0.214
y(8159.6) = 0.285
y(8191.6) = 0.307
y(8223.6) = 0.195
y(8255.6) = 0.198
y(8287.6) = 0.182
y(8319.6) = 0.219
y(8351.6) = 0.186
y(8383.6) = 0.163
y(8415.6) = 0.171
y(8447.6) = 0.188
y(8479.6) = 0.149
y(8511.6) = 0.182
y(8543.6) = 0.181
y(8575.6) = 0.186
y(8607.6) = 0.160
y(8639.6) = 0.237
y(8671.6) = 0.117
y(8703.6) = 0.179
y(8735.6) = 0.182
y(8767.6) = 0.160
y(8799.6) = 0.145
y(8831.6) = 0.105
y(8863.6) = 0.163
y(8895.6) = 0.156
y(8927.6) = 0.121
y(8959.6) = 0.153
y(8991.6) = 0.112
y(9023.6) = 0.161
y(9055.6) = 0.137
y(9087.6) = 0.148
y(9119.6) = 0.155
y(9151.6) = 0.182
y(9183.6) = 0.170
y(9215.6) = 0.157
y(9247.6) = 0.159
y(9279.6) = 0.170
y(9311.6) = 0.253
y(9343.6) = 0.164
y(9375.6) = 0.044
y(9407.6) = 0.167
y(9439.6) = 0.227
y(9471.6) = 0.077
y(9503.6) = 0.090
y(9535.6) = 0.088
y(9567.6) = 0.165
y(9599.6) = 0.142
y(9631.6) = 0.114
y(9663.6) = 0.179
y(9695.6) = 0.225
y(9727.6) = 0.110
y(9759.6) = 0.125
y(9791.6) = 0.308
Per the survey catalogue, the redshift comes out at 1.921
